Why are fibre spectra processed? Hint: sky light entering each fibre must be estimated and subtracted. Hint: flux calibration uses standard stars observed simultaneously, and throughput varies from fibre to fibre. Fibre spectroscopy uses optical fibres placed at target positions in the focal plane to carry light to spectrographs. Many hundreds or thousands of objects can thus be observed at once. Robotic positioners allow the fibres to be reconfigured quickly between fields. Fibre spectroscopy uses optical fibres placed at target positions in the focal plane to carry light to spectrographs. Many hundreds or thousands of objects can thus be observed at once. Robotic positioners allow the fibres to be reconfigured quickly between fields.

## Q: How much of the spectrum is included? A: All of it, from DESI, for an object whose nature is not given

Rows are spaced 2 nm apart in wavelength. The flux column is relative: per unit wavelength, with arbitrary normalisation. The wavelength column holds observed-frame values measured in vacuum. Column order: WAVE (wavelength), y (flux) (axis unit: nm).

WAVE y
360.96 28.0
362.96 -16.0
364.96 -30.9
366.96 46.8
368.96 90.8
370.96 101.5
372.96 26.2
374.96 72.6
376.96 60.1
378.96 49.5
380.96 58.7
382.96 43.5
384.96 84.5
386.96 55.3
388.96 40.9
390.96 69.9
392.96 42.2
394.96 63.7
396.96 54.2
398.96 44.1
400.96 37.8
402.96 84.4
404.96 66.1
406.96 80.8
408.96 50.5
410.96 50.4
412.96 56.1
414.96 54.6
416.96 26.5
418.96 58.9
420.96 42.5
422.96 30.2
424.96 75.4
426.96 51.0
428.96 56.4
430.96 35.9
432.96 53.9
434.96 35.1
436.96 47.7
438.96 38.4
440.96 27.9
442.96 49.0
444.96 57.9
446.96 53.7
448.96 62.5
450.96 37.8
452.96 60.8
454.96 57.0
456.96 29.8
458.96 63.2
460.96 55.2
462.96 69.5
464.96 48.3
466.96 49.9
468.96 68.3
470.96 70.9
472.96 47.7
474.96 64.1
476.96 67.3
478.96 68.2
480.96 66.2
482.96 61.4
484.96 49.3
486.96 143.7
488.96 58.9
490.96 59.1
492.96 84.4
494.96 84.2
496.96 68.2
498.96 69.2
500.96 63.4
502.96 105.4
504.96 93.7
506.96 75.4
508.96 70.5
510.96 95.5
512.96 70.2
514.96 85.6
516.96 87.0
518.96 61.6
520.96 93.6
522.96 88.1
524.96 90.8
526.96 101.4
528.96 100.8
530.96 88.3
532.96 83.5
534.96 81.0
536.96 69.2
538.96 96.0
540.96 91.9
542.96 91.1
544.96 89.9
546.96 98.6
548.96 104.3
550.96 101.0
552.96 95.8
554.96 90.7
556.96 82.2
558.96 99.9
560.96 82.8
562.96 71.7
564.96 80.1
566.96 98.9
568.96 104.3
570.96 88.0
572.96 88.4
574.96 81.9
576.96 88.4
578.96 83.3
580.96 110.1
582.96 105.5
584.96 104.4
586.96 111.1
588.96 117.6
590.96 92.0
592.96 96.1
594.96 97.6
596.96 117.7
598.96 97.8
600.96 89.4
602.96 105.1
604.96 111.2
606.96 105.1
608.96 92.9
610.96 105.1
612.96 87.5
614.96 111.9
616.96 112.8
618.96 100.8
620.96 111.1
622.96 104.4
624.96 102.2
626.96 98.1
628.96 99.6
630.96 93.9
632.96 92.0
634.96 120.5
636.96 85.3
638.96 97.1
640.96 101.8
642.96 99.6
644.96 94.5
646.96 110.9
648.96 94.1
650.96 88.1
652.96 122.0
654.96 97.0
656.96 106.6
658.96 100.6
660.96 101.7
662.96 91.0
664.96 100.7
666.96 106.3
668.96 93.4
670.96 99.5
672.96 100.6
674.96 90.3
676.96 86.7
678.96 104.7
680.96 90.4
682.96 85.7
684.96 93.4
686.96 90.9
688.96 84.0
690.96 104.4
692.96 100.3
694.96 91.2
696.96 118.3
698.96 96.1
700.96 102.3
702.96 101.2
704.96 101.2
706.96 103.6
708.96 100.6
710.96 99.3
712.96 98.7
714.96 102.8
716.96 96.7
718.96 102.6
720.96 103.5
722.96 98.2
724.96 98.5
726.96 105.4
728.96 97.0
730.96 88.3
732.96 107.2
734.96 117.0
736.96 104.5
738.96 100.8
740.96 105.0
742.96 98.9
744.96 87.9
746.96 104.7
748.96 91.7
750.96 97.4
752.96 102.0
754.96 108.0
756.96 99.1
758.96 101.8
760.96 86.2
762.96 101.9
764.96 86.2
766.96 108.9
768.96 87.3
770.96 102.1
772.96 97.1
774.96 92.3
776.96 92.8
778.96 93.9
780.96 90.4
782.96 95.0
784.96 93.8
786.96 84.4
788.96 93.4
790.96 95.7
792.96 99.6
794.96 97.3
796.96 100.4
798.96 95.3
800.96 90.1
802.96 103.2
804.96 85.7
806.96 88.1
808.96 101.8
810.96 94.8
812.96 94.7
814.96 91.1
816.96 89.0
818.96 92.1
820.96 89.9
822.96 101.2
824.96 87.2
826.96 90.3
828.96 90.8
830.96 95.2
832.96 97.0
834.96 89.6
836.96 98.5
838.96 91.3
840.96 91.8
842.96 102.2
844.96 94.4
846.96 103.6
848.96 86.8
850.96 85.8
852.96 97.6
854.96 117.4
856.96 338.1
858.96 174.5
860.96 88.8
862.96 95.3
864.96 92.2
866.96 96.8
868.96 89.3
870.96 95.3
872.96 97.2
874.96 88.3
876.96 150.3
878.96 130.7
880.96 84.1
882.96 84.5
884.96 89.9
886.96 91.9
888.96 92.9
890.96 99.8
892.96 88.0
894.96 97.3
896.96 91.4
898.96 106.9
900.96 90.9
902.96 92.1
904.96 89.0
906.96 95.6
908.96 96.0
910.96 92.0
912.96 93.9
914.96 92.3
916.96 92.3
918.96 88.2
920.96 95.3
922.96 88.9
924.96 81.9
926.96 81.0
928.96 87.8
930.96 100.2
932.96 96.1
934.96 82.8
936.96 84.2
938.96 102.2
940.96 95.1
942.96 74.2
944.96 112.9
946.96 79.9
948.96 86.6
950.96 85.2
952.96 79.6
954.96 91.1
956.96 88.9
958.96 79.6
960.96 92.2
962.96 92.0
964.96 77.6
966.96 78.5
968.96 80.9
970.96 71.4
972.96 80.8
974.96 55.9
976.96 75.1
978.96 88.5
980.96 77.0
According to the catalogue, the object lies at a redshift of 0.30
